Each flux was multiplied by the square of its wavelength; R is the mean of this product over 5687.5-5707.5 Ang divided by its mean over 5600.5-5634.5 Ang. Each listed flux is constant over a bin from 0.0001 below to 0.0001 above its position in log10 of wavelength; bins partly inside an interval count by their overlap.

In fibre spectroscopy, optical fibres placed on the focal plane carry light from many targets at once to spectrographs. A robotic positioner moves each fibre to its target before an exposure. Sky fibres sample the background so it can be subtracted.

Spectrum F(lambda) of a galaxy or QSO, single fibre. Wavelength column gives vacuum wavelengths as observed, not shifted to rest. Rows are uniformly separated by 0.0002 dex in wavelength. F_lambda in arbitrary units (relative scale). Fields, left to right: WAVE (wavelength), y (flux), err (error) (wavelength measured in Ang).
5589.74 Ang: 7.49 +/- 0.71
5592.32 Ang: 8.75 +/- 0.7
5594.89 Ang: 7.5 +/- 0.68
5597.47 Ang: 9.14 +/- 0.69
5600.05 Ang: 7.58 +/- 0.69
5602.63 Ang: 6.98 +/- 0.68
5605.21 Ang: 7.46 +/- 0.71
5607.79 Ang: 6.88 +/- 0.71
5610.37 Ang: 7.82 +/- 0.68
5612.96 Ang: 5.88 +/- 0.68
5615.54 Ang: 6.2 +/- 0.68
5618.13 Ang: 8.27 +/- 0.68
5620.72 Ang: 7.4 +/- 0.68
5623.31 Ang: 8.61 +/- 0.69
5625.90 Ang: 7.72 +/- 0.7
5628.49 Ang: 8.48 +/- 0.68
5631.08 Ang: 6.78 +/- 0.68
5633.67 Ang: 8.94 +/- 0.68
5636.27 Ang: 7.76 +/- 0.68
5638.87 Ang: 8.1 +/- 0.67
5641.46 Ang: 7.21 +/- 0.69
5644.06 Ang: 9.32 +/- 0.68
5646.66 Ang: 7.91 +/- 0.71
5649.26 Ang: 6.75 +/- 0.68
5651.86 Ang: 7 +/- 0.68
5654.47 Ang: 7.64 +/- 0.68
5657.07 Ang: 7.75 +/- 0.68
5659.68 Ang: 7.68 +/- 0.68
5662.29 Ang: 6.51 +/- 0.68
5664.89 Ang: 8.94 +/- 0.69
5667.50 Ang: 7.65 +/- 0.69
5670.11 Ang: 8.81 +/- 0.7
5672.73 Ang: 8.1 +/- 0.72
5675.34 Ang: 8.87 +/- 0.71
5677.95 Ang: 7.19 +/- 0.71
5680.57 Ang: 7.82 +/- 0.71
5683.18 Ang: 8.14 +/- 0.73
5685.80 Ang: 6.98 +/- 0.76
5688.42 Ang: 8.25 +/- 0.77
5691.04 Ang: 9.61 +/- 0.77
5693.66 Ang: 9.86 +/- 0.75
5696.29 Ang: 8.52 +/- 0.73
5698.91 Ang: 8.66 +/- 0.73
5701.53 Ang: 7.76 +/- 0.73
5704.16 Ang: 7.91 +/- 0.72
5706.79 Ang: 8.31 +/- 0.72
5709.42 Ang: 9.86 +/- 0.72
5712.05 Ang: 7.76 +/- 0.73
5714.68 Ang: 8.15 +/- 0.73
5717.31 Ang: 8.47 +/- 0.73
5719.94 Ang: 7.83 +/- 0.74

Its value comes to 1.19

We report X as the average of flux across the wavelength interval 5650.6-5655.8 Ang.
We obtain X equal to 7.32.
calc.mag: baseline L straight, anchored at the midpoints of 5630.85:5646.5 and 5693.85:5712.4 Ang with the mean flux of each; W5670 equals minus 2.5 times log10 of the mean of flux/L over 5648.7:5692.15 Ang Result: 0.06 mag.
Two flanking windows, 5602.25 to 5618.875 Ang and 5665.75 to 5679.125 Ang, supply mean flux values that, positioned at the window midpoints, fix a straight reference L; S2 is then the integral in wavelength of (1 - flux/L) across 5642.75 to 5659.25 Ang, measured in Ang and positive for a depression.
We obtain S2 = 0.1 Ang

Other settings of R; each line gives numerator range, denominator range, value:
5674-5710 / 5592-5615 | 1.16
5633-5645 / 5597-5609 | 1.11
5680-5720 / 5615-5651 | 1.10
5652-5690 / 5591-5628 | 1.06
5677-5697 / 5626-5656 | 1.08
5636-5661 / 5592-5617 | 1.06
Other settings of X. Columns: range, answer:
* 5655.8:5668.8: 7.71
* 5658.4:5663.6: 7.1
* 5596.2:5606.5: 7.79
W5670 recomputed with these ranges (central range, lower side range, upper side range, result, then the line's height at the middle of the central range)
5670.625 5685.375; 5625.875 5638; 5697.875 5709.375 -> 0.03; 8.2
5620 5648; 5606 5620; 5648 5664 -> -0.13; 7.15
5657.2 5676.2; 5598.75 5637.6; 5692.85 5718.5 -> 0.00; 8.06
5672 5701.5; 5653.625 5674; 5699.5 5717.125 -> -0.03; 8.11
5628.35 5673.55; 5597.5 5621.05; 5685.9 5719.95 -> 0.00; 7.81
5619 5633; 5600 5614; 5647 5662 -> -0.10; 7.18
